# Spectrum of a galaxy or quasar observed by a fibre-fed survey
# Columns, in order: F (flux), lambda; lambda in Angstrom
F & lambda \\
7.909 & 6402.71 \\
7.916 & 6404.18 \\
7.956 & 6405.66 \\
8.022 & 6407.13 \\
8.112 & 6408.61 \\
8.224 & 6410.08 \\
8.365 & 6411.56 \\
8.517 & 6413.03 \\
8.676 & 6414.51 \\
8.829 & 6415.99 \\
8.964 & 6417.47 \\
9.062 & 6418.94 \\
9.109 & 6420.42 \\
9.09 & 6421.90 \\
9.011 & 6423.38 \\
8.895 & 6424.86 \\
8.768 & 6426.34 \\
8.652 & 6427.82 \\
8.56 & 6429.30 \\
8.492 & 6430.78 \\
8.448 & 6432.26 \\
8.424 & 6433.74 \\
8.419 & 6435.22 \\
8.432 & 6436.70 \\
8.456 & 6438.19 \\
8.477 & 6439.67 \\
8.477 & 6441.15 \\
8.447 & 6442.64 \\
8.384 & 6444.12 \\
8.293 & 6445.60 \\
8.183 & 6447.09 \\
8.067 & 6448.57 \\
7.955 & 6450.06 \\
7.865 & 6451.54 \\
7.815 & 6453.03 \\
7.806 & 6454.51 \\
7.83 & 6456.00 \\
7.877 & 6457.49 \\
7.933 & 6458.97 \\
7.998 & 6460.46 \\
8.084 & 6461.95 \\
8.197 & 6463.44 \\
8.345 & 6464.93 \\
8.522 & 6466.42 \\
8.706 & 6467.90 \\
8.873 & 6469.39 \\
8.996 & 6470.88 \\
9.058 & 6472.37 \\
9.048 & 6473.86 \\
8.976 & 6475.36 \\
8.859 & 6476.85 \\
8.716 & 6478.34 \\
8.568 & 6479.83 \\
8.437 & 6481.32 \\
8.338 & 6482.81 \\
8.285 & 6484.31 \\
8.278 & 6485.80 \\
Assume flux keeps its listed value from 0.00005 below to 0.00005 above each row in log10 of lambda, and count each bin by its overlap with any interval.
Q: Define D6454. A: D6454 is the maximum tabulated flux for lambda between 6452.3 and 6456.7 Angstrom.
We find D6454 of 7.83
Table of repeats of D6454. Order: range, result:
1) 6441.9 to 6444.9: 8.447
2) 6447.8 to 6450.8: 8.067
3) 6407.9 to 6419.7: 9.062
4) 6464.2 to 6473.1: 9.058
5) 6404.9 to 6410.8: 8.224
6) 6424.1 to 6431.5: 8.895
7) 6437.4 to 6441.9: 8.477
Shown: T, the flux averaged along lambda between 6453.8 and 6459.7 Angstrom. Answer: 7.86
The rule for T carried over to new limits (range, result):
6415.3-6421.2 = 9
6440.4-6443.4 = 8.46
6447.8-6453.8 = 7.94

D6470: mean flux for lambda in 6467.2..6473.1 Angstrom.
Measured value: 8.91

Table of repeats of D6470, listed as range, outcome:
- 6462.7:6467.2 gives 8.37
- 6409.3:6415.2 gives 8.45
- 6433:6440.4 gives 8.44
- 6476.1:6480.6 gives 8.73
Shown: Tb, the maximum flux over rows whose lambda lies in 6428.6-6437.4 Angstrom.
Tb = 8.56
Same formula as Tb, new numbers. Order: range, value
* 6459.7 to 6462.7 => 8.084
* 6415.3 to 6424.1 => 9.109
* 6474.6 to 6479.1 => 8.976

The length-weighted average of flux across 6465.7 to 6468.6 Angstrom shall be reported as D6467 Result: 8.64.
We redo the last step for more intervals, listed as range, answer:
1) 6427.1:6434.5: 8.52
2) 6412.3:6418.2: 8.73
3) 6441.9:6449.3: 8.28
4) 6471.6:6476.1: 9.01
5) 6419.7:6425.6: 9.02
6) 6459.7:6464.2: 8.08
